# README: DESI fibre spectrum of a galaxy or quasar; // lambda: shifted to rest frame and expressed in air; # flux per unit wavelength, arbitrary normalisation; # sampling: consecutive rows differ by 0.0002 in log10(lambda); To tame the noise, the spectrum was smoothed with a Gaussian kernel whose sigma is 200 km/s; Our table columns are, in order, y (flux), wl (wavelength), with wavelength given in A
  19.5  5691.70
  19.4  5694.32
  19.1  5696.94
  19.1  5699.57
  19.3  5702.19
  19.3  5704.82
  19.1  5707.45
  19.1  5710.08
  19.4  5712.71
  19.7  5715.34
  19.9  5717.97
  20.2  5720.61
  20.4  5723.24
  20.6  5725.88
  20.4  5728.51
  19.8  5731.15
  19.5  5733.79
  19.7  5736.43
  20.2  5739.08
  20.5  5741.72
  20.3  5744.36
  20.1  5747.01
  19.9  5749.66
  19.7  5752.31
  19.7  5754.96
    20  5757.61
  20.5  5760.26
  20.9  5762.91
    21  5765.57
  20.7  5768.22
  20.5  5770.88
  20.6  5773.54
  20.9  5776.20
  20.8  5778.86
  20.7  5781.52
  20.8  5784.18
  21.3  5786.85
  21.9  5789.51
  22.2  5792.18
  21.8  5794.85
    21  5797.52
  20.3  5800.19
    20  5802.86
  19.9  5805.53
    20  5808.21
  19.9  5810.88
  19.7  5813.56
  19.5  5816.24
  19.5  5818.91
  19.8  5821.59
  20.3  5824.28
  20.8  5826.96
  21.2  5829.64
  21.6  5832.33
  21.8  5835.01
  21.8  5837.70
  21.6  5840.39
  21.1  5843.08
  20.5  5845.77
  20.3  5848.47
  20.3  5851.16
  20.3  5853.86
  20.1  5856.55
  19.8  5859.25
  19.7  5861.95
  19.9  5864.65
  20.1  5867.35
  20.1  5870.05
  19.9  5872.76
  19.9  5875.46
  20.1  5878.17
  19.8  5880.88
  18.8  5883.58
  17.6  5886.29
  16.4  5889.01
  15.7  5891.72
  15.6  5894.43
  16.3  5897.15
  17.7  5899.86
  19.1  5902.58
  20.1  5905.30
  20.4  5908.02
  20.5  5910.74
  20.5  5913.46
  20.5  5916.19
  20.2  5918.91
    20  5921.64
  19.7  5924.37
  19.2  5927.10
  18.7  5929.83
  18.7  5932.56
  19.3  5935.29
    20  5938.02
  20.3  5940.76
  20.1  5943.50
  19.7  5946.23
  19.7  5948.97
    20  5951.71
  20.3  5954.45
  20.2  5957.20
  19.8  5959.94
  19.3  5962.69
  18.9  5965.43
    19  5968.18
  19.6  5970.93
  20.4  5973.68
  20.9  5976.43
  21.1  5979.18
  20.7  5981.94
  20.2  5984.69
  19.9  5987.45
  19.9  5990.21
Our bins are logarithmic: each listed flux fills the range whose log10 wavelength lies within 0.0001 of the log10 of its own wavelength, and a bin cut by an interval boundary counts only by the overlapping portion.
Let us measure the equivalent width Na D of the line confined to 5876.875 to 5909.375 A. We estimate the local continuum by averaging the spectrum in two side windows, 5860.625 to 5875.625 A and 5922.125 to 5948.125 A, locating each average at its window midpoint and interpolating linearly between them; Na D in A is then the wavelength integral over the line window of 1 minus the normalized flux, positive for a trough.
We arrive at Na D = 2.7 A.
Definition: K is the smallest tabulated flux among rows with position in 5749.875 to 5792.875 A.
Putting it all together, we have 19.7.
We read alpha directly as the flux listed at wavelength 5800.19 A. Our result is 20.3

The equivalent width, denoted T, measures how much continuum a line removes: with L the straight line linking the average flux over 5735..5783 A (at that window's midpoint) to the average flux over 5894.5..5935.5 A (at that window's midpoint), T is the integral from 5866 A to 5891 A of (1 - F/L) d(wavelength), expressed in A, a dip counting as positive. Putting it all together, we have 0.6 A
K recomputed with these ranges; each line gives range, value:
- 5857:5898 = 15.6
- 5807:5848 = 19.5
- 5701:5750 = 19.1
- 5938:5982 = 18.9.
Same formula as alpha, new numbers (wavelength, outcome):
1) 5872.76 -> 19.9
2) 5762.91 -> 20.9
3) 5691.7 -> 19.5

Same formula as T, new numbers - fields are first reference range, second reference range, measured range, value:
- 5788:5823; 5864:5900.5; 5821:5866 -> -2.8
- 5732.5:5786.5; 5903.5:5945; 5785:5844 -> -1.7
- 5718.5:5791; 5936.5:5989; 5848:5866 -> 0.2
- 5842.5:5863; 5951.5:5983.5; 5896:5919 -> 0.8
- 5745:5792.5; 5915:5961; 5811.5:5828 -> 0.4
